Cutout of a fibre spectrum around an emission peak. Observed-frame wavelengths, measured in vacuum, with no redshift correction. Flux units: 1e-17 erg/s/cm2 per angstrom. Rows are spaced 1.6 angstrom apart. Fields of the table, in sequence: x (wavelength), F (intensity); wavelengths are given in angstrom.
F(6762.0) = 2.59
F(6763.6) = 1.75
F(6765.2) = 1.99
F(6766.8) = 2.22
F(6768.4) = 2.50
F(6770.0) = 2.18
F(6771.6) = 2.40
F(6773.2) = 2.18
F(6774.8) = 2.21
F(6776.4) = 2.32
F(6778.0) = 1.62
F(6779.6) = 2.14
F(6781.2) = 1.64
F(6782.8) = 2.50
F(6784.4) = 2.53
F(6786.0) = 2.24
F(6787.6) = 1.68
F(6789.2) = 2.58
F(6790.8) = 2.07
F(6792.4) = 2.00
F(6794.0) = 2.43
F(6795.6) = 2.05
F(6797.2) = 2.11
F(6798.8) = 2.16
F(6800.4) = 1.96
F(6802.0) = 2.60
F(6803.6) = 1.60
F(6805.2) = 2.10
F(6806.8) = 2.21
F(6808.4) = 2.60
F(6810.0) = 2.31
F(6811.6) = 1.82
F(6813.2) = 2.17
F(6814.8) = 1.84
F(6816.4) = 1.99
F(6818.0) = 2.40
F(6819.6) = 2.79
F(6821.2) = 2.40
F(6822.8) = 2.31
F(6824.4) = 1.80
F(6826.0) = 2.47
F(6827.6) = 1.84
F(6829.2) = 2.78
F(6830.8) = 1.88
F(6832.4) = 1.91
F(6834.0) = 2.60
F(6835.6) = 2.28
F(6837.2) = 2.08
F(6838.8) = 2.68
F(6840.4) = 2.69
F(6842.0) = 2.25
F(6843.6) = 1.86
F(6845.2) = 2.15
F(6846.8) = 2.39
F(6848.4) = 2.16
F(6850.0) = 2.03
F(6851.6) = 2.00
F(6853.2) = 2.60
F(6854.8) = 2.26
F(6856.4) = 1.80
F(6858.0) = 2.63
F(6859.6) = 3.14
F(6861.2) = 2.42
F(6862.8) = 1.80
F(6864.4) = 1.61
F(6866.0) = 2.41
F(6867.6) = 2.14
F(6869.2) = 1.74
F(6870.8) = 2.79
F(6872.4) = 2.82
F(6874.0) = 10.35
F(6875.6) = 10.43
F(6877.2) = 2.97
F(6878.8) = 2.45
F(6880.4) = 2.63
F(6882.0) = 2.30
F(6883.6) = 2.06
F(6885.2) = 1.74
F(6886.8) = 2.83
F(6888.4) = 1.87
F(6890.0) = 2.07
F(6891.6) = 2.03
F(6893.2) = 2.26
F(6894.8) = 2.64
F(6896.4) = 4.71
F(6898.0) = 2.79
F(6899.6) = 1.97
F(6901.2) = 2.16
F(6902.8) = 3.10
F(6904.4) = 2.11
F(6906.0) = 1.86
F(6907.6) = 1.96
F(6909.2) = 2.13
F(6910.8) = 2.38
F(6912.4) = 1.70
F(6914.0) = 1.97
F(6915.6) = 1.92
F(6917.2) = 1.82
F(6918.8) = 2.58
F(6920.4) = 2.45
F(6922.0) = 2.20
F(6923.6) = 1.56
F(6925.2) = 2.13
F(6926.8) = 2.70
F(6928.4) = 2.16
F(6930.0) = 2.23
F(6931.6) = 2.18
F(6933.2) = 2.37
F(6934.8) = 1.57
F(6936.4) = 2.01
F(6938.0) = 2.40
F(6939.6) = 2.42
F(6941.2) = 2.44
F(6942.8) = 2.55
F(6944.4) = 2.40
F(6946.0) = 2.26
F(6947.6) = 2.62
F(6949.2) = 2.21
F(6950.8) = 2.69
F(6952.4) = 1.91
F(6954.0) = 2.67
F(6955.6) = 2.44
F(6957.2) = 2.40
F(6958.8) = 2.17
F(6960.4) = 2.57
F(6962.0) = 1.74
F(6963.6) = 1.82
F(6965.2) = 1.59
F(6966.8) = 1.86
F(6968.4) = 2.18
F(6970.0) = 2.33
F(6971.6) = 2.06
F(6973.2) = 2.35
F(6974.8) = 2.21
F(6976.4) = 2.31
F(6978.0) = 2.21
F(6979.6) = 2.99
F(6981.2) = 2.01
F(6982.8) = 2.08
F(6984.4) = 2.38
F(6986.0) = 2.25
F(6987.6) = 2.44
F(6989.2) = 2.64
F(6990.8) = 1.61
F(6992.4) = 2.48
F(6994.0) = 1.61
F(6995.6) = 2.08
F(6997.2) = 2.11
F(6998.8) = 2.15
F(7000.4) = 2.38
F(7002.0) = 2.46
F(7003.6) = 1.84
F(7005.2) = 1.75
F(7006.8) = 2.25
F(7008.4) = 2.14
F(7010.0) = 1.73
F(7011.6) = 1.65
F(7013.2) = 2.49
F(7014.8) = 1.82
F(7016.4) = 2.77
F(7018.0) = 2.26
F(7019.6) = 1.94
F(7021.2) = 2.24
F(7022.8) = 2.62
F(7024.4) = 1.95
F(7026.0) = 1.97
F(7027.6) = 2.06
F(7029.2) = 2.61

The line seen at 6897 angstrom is [N II] 6583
